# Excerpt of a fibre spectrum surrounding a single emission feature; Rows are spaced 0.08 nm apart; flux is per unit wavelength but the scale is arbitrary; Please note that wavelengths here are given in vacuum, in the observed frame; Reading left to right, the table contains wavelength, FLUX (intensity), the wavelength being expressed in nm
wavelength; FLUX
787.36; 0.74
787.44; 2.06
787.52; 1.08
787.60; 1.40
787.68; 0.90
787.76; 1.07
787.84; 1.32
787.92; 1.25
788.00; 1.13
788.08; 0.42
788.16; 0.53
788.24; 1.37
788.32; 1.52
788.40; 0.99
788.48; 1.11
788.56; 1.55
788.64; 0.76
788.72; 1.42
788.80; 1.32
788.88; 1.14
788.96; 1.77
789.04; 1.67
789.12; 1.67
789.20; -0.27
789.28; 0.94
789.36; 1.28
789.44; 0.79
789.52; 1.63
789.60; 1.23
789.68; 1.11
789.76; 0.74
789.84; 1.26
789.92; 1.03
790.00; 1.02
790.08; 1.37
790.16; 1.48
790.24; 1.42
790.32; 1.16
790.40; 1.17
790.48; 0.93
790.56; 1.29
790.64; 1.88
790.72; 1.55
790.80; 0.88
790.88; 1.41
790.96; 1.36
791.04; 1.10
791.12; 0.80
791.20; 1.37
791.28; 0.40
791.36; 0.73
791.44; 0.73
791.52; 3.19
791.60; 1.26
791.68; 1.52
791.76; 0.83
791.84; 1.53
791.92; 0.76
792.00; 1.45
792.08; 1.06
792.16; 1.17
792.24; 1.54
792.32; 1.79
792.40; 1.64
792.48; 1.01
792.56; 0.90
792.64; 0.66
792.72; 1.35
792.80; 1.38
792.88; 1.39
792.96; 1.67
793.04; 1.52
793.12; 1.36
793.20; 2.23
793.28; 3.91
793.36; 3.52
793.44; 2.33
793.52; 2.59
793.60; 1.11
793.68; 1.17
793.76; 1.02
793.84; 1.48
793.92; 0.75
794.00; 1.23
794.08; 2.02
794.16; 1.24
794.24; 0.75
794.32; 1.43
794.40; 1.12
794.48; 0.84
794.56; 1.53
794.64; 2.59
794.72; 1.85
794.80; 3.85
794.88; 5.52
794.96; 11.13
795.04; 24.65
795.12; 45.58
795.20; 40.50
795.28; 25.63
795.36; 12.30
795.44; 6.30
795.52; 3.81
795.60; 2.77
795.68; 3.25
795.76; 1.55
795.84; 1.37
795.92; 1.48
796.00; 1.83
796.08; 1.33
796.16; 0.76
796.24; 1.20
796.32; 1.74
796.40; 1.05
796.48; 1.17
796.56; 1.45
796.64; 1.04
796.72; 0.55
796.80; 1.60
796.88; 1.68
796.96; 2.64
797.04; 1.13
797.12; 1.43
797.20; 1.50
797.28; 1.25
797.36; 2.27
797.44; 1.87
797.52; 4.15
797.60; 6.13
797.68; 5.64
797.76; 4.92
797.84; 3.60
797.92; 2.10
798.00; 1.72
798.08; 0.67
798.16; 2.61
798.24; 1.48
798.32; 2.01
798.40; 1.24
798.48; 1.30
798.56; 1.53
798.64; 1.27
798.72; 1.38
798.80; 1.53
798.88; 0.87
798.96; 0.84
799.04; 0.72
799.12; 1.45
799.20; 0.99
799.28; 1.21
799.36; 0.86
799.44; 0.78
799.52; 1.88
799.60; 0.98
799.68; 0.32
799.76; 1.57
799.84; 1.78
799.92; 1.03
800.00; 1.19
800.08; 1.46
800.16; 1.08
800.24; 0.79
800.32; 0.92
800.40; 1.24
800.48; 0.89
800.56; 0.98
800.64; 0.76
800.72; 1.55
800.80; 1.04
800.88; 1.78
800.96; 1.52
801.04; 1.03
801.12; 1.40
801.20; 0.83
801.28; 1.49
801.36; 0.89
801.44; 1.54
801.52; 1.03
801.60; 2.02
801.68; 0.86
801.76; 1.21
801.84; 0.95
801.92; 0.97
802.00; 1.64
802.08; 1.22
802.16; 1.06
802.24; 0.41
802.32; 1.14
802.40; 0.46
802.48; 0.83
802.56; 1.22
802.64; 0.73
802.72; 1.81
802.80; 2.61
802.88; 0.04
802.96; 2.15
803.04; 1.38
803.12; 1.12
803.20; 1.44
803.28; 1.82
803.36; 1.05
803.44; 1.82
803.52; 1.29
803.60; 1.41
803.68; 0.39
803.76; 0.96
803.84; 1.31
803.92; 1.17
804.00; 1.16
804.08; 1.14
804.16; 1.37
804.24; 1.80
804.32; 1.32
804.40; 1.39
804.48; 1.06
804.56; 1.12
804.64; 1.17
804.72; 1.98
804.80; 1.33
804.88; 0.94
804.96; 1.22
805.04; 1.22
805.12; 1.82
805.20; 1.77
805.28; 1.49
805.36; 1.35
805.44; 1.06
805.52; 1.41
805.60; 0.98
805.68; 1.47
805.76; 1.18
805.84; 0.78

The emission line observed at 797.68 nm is [N II]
